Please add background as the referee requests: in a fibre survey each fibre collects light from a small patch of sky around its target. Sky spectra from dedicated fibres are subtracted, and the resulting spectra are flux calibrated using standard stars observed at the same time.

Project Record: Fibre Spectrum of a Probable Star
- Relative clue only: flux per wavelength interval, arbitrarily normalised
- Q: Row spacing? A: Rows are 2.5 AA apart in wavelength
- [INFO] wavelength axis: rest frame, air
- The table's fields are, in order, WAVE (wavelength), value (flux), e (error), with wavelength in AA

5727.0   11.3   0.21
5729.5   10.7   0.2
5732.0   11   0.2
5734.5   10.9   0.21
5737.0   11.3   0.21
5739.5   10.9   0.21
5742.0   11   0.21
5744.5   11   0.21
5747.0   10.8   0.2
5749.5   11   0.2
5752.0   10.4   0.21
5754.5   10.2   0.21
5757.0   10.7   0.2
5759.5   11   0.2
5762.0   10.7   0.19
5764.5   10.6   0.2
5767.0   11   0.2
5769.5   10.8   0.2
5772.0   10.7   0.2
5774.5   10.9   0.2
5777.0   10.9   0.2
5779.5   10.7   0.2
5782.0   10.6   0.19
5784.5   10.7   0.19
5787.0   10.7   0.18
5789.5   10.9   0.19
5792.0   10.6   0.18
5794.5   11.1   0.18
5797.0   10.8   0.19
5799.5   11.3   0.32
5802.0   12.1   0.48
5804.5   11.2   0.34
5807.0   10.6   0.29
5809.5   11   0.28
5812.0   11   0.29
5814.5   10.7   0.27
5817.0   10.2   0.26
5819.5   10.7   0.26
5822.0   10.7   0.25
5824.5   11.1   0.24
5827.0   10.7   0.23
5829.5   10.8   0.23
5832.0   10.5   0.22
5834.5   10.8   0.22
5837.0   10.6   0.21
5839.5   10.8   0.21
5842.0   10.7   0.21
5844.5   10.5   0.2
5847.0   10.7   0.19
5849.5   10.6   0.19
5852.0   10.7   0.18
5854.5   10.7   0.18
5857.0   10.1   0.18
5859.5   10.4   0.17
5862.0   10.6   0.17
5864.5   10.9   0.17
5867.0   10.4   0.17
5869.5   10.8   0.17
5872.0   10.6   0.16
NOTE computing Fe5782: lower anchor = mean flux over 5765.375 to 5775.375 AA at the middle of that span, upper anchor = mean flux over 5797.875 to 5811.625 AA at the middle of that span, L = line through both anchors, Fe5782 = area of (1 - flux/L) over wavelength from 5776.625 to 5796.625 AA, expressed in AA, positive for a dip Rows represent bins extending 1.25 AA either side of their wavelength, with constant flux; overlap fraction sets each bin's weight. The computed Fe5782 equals 0.4 AA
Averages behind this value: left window 10.8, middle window 10.8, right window 11.2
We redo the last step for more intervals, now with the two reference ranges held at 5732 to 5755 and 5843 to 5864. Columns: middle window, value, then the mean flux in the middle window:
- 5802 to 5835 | -0.5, 10.8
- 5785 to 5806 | -0.7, 11.1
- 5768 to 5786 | 0.0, 10.8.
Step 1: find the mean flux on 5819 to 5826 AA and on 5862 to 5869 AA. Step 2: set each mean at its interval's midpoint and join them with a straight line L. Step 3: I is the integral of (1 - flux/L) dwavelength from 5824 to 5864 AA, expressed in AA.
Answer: 0.4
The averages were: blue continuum 10.8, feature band 10.6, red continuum 10.7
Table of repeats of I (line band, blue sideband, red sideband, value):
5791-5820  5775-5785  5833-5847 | -0.64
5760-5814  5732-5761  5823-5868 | -0.69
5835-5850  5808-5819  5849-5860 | -0.14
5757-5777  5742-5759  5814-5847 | -0.19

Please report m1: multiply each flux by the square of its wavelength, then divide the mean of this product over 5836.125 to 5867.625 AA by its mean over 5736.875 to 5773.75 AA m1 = 1.01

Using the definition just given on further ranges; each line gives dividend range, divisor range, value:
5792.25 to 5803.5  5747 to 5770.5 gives 1.07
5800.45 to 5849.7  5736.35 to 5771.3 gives 1.03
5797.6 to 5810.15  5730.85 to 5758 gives 1.06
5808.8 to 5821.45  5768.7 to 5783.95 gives 1.01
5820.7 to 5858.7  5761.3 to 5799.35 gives 1.01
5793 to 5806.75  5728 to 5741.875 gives 1.05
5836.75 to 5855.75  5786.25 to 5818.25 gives 0.99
